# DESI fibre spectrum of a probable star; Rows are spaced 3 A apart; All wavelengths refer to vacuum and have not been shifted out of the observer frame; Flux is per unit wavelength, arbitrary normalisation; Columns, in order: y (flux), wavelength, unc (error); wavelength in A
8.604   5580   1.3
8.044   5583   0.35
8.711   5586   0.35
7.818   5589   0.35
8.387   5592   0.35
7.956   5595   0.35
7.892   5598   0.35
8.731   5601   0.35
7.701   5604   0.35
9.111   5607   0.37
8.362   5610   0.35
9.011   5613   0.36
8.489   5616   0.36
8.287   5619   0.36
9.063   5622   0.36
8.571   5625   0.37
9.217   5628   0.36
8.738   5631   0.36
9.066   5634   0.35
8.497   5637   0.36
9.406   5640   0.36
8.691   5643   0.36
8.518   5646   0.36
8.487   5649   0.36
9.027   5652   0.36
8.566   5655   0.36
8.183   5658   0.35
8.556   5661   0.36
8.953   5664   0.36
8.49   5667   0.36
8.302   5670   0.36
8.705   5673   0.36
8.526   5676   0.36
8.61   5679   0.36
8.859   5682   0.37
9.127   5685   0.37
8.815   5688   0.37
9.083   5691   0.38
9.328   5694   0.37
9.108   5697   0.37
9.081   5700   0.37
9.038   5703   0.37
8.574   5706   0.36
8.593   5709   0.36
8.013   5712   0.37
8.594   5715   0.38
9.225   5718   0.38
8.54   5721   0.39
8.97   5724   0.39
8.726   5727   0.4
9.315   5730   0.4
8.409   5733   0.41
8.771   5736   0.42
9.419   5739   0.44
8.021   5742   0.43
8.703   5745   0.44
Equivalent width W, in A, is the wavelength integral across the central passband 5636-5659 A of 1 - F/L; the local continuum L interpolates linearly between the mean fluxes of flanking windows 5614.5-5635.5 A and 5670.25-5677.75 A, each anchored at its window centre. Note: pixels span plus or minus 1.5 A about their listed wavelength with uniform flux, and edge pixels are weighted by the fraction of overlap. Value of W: 0.0 A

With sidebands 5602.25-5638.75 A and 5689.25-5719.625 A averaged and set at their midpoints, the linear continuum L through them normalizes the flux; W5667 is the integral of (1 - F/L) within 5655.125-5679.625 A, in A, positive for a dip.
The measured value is 0.7 A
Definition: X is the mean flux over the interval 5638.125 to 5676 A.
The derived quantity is 8.65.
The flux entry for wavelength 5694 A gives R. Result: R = 9.328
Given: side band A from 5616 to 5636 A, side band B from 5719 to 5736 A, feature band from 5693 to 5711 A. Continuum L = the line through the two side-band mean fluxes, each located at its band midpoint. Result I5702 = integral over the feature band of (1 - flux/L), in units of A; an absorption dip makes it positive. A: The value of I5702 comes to -0.2 A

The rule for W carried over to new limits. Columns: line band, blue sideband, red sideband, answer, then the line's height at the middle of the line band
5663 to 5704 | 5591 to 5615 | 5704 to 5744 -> -1.19 A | 8.6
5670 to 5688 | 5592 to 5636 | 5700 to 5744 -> -0.11 A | 8.68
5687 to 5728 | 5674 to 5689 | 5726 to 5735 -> -0.16 A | 8.8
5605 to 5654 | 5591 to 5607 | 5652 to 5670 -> -2.22 A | 8.39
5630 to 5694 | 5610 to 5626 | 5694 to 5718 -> -0.12 A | 8.72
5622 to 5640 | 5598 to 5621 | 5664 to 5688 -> -0.69 A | 8.56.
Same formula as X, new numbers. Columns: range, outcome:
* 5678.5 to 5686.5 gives 8.9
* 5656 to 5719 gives 8.75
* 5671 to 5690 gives 8.77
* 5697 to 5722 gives 8.73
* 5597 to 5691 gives 8.67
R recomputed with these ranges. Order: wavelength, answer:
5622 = 9.063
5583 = 8.044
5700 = 9.081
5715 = 8.594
